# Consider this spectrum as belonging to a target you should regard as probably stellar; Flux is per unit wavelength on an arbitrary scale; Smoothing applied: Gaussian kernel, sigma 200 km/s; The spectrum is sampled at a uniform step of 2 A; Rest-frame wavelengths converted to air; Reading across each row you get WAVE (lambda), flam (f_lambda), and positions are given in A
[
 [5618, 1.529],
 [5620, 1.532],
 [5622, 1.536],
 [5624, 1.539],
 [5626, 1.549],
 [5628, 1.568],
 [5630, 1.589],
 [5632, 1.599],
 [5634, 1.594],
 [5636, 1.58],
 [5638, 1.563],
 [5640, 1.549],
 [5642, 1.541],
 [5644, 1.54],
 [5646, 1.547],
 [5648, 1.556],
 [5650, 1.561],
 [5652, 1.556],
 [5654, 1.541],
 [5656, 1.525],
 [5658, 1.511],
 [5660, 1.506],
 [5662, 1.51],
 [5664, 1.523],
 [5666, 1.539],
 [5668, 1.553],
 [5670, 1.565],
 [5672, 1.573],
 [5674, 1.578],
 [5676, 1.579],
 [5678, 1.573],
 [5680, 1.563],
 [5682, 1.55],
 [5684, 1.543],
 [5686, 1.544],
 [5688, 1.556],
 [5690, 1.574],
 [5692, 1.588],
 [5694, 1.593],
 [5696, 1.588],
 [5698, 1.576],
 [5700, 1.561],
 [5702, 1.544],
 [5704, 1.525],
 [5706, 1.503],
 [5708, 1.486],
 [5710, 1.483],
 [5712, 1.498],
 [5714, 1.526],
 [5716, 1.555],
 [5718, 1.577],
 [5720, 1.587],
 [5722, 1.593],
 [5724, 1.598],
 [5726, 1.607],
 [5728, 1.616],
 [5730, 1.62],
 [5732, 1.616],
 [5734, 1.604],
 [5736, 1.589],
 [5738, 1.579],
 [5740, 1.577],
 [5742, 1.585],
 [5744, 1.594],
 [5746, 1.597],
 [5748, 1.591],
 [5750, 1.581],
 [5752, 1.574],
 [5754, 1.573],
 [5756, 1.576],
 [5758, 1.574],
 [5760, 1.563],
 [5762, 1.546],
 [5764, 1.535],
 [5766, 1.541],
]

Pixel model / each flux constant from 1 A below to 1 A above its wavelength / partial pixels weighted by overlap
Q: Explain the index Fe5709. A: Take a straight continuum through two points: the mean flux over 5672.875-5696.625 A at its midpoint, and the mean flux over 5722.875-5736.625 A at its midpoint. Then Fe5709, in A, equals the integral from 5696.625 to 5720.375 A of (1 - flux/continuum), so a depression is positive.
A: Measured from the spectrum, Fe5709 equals 0.8 A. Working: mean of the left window 1.57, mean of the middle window 1.53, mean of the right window 1.61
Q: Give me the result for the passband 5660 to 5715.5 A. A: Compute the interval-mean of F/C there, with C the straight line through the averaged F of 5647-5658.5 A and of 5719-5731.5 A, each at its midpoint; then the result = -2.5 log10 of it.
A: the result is 0.02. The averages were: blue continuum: 1.54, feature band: 1.55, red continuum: 1.6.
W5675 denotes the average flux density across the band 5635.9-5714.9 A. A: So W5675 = 1.55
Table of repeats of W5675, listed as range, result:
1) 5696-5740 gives 1.56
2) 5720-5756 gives 1.59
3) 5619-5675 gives 1.55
